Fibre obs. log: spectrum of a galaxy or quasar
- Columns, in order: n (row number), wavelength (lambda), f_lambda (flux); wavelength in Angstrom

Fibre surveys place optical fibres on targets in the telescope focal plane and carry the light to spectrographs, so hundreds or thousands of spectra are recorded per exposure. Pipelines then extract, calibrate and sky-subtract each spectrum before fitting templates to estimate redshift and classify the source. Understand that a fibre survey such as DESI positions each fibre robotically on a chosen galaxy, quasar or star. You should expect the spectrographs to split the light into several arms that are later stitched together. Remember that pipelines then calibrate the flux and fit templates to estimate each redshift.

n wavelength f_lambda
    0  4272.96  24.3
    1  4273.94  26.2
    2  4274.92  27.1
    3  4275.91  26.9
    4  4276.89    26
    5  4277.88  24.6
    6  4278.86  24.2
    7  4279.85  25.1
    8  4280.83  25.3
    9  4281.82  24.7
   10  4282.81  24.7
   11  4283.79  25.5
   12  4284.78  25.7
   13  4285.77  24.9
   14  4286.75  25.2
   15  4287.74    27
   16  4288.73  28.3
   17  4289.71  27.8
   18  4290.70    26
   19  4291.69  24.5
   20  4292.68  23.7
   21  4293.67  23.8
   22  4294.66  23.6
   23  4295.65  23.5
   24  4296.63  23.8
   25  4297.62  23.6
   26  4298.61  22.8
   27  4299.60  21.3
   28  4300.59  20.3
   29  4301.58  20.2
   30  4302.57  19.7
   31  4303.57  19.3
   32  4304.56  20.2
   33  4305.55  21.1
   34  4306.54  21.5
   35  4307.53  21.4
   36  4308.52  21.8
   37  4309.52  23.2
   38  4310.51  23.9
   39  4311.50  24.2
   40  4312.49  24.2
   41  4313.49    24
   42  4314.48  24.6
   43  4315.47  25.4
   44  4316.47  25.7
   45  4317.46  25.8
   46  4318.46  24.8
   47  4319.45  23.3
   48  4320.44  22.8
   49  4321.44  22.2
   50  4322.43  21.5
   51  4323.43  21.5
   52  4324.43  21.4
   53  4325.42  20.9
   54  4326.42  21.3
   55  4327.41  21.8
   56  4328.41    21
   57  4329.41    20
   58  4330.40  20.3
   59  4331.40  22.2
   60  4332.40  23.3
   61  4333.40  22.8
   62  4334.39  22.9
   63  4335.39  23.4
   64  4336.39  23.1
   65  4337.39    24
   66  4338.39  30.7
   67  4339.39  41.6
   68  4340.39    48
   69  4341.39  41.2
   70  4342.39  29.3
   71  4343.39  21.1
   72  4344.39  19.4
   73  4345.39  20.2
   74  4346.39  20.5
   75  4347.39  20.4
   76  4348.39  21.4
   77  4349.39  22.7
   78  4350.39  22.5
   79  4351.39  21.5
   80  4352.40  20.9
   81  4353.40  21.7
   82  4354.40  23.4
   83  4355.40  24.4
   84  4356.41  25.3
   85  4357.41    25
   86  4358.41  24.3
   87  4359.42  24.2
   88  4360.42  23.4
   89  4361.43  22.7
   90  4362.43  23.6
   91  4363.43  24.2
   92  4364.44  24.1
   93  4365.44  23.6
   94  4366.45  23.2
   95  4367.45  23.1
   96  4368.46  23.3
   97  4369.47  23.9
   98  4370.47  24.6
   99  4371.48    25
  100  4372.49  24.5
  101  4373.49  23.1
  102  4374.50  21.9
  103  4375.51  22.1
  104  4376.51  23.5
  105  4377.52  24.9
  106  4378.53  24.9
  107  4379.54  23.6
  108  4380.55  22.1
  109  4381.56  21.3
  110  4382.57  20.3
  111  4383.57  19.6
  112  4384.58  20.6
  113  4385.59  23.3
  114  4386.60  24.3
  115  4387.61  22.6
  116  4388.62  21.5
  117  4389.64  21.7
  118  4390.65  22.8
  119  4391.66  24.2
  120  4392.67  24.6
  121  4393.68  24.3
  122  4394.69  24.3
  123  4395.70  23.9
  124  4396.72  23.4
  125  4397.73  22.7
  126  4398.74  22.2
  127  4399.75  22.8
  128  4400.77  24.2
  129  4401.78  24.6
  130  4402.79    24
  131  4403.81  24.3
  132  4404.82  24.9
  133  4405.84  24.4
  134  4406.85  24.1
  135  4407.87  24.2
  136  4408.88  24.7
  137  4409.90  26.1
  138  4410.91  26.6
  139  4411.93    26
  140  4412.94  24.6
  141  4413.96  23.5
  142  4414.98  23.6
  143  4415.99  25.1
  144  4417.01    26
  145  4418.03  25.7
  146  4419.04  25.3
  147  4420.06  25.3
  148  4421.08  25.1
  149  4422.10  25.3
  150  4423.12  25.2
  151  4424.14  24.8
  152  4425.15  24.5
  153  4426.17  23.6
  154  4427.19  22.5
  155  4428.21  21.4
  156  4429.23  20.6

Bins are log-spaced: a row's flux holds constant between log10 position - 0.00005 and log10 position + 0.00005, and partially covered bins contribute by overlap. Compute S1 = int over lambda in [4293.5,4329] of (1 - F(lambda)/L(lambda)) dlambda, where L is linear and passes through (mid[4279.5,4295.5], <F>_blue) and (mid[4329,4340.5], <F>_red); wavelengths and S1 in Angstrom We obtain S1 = 4.5 Angstrom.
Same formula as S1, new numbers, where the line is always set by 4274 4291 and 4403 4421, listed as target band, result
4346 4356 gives 1.33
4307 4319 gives 0.73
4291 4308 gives 2.42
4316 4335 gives 2.34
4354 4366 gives 0.61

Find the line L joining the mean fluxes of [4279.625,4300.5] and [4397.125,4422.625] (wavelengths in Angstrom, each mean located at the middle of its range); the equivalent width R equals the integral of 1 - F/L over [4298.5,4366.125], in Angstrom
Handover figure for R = 2.9 Angstrom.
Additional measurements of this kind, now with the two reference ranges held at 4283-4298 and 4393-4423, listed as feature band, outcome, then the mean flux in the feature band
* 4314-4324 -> 0.50 Angstrom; 23.7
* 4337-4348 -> -1.71 Angstrom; 28.7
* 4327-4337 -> 1.13 Angstrom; 22.1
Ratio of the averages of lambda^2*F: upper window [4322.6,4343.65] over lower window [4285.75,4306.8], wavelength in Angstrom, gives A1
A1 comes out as 1.13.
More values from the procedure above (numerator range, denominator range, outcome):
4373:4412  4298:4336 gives 1.09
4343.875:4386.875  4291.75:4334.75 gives 1.04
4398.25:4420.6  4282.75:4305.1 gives 1.10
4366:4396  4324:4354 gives 0.97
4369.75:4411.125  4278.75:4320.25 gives 1.03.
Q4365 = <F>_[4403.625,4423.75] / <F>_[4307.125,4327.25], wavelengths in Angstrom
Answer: 1.1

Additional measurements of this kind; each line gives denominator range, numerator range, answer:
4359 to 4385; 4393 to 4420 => 1.06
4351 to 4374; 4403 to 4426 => 1.06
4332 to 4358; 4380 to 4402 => 0.90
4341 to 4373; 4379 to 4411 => 0.99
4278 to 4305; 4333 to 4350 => 1.11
